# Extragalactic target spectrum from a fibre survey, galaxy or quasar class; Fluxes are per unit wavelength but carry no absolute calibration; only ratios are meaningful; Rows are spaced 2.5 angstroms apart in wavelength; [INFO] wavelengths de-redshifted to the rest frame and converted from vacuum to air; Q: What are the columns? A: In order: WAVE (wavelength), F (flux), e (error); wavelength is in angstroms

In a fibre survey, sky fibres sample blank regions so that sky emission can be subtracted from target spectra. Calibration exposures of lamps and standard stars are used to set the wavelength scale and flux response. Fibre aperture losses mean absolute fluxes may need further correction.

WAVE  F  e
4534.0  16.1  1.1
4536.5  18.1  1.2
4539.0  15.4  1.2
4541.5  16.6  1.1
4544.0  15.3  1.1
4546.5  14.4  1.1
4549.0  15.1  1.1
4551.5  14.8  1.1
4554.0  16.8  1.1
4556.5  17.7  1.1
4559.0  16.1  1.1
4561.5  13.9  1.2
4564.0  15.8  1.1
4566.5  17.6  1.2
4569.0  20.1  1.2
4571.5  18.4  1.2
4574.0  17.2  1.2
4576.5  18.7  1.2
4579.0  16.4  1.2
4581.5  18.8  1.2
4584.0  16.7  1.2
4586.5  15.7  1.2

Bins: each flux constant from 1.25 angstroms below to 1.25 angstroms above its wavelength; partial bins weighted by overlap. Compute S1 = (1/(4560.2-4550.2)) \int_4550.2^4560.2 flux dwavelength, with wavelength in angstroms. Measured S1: 16.3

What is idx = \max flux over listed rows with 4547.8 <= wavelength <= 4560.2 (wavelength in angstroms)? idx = 17.7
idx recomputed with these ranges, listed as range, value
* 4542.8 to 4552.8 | 15.3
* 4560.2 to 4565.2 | 15.8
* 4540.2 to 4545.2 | 16.6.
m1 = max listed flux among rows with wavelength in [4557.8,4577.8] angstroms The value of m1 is 20.1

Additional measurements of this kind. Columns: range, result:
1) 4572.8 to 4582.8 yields 18.8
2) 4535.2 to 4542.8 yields 18.1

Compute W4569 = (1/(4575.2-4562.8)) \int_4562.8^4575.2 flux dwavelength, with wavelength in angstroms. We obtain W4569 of 17.8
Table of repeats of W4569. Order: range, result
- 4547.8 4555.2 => 15.6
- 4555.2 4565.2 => 15.9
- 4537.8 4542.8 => 16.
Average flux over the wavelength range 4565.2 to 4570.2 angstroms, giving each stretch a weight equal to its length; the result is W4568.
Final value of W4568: 18.8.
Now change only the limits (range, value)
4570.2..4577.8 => 18.1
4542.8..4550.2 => 14.9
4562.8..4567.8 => 16.7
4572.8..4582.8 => 17.8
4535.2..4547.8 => 16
